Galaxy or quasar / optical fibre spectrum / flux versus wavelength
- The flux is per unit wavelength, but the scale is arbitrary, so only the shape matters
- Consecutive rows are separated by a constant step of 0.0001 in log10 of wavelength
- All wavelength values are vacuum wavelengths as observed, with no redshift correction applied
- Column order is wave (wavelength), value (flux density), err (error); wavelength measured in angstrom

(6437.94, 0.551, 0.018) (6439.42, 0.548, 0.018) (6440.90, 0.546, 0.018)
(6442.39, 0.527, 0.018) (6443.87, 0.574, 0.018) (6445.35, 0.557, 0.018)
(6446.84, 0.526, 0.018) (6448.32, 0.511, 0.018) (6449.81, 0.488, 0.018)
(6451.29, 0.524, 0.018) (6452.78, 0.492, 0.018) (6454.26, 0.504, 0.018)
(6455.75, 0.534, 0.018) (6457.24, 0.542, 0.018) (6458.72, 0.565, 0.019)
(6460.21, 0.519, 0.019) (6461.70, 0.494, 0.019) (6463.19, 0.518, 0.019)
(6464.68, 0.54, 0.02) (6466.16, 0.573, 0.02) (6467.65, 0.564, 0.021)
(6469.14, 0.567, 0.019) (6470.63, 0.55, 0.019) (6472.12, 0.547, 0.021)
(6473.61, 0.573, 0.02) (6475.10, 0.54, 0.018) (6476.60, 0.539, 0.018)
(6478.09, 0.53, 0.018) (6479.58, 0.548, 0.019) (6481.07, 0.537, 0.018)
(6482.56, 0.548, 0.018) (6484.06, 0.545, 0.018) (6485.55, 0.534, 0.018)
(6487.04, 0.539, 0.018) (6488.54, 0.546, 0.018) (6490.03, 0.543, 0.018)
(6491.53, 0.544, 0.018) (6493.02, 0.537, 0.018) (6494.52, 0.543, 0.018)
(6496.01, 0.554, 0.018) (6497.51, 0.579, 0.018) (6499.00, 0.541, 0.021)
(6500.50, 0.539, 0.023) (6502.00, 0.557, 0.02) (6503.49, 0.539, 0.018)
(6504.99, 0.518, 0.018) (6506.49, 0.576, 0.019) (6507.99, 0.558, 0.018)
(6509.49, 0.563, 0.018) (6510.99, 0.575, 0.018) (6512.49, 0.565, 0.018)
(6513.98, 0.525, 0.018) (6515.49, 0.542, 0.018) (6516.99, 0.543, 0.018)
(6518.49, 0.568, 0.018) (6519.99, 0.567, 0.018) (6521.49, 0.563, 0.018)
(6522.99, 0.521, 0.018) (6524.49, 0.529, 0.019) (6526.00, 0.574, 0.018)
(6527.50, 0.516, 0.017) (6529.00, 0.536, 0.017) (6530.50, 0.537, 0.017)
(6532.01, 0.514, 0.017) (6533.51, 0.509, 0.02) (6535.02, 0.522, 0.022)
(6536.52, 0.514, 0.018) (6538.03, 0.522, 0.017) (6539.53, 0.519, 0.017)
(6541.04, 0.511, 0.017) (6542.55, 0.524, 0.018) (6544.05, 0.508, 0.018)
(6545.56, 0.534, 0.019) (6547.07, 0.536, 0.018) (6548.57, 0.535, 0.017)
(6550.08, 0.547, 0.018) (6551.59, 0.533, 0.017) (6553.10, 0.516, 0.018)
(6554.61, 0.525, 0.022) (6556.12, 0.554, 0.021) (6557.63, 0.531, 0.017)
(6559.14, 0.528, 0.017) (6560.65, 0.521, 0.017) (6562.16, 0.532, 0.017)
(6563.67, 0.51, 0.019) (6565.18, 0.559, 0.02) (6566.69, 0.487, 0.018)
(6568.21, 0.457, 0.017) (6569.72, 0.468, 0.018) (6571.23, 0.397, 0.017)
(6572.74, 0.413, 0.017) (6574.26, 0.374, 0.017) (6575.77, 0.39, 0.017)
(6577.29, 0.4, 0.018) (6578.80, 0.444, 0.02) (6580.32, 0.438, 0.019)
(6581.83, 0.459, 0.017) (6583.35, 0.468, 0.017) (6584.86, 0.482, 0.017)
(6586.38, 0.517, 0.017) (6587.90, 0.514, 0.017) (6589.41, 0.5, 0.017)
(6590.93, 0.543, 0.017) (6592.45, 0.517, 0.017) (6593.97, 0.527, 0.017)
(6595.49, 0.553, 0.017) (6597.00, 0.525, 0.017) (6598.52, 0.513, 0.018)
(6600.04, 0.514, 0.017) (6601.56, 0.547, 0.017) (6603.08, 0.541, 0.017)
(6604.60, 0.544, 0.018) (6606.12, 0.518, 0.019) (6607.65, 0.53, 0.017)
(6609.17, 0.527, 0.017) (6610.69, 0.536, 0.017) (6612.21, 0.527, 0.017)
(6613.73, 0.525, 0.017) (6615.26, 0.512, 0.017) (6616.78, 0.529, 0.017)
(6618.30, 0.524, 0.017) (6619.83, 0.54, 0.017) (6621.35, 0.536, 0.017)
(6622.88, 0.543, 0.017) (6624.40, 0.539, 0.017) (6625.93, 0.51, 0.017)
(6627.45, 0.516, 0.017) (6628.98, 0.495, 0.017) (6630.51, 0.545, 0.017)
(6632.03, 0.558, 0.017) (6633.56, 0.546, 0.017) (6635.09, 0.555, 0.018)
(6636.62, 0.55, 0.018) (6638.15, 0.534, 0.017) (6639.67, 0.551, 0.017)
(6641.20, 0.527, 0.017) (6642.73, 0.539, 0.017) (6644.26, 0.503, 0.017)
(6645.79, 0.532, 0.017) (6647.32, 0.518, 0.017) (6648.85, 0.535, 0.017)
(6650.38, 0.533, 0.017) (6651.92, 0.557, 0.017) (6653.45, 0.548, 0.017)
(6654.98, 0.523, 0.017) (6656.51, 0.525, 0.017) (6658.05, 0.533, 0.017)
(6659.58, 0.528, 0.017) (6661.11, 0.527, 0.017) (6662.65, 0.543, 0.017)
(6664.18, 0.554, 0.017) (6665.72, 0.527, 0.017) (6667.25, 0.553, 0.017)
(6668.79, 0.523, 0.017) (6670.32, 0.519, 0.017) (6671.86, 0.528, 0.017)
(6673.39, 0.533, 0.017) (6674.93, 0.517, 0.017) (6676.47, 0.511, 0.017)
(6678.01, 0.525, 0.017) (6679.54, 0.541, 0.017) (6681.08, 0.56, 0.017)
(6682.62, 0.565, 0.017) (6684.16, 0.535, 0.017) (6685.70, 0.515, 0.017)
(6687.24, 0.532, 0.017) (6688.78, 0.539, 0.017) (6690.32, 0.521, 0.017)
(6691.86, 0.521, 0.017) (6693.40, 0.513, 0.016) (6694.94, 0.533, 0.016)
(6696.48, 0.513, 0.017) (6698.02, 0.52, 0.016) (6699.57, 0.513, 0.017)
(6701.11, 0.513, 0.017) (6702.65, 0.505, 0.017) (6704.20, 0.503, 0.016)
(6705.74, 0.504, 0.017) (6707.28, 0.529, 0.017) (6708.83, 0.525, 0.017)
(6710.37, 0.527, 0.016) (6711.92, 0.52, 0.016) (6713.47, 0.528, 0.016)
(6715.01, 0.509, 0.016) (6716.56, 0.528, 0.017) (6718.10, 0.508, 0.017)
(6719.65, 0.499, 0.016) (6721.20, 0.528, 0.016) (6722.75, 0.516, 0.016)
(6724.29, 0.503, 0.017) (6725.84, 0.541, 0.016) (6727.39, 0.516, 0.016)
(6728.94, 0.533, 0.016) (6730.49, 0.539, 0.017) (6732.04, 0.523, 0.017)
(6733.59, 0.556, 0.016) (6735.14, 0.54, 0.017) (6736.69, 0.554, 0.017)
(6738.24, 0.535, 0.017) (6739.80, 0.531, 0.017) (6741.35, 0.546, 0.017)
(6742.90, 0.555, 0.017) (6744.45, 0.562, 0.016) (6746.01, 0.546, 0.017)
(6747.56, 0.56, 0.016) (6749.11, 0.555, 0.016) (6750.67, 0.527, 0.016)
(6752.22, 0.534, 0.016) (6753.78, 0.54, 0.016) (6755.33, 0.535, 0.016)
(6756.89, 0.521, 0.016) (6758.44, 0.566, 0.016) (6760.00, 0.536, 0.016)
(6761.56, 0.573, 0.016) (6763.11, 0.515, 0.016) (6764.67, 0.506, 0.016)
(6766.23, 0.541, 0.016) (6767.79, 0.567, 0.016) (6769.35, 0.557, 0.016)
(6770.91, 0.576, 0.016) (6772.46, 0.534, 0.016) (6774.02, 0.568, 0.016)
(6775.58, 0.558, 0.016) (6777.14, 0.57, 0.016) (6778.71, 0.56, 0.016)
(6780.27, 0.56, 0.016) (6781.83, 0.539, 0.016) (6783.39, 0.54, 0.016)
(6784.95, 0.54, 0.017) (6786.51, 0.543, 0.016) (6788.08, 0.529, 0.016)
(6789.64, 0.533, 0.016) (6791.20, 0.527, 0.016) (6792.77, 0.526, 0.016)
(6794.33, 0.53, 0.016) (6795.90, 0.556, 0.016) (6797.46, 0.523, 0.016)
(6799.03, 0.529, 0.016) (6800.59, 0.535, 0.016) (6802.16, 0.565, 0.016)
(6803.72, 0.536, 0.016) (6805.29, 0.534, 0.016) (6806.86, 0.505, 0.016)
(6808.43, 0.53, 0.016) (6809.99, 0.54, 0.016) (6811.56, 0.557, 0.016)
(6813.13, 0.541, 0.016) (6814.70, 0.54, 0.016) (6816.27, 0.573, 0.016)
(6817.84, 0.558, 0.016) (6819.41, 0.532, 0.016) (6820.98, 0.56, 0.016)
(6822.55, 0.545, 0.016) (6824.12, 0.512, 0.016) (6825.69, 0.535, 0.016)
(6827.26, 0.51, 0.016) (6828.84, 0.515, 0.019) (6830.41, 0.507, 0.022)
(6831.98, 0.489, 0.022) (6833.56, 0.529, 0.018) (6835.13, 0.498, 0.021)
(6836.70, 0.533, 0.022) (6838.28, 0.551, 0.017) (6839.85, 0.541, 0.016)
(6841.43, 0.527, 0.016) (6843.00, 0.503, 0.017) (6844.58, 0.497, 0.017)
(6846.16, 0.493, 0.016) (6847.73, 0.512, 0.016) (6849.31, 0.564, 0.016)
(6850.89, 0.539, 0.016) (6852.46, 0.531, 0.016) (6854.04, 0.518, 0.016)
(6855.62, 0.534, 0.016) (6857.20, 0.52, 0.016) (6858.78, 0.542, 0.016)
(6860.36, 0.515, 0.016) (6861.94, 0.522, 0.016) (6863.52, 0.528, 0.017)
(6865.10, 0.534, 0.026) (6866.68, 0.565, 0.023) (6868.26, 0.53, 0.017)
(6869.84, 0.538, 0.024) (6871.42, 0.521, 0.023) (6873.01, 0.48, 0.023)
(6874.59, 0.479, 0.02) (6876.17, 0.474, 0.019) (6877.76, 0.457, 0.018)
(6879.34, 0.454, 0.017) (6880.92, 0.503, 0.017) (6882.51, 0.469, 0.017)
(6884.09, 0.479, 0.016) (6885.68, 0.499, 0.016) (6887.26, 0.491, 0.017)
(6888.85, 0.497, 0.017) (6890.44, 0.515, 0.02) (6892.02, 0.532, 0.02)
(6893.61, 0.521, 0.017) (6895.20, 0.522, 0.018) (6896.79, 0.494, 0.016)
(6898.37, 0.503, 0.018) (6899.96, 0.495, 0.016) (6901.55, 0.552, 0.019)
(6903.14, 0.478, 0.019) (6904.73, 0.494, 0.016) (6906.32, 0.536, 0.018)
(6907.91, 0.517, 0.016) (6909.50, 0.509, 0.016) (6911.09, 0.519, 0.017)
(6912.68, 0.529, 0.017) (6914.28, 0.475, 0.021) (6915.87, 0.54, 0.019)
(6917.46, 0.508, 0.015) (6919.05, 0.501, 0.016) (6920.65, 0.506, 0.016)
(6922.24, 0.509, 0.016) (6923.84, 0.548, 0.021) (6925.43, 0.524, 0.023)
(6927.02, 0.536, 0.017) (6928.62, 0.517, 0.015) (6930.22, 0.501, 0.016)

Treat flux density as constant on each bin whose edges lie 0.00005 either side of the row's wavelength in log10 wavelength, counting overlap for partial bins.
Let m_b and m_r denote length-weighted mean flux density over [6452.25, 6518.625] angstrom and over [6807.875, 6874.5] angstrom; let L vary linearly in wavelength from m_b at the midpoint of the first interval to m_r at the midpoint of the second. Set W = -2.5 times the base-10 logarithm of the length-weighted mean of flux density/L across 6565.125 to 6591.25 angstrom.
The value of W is 0.18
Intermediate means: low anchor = 0.544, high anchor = 0.528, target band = 0.458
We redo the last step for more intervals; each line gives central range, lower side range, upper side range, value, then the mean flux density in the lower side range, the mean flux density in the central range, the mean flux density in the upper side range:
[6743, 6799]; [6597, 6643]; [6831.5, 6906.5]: -0.05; 0.532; 0.544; 0.512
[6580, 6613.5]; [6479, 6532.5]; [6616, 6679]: 0.04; 0.546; 0.517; 0.533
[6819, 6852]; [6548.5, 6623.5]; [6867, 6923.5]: -0.04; 0.505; 0.523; 0.504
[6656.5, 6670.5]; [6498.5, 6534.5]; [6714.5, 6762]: 0.01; 0.545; 0.534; 0.536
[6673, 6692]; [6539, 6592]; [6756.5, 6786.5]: -0.01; 0.493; 0.532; 0.549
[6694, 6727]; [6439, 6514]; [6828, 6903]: 0.01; 0.542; 0.517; 0.513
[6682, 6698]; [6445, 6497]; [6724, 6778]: 0.03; 0.538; 0.528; 0.544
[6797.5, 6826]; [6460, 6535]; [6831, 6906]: -0.05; 0.544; 0.54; 0.512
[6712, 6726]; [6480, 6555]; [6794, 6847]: 0.03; 0.539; 0.517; 0.53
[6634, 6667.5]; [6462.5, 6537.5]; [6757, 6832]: 0.01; 0.545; 0.536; 0.54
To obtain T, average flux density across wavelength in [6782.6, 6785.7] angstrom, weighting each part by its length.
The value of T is 0.541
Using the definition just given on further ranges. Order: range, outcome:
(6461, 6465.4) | 0.517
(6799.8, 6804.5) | 0.546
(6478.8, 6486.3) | 0.543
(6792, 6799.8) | 0.533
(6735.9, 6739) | 0.545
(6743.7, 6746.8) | 0.553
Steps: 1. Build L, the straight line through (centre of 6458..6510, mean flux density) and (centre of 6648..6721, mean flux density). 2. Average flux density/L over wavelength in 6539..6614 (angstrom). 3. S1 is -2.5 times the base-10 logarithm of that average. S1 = 0.07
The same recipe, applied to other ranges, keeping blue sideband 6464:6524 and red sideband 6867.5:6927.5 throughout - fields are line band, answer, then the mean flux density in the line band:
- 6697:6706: 0.04 mag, 0.51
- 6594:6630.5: 0.02 mag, 0.528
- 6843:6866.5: -0.03 mag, 0.525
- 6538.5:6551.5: 0.03 mag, 0.527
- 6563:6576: 0.19 mag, 0.453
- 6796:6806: -0.05 mag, 0.539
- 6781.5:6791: -0.04 mag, 0.537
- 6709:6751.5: -0.02 mag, 0.533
